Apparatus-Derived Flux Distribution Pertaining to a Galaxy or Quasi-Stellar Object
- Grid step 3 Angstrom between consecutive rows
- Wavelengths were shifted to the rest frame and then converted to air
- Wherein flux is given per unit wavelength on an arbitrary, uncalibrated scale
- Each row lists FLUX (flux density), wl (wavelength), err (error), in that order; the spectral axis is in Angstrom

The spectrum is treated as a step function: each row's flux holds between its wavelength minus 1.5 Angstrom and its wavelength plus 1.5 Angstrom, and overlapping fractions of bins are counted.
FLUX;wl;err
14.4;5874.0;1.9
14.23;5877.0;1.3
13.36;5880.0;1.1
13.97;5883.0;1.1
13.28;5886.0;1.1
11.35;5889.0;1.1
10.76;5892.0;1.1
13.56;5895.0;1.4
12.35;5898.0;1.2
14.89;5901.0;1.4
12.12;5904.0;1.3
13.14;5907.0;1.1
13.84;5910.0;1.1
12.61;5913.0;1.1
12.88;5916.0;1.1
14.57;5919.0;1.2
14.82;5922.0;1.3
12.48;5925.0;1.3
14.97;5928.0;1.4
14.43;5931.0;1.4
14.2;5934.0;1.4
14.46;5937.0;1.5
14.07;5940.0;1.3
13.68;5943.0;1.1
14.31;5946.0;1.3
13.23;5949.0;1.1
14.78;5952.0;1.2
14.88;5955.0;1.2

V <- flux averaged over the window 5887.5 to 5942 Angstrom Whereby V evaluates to 13.4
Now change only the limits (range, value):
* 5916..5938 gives 14.2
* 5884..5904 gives 12.7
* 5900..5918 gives 13.2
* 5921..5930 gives 14.1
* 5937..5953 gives 14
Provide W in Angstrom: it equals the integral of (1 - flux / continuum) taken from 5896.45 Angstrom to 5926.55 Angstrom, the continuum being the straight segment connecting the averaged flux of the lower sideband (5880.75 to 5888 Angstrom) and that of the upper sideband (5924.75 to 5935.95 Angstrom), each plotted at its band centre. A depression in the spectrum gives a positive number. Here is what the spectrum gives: 1.1 Angstrom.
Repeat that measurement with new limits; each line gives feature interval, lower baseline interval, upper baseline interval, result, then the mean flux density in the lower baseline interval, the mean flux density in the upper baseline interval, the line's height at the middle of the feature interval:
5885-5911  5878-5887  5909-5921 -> 1.5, 13.6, 13.5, 13.6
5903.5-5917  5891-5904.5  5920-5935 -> 0.4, 12.9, 14.2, 13.4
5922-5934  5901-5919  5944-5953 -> -0.4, 13.2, 14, 13.6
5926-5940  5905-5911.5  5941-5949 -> -0.7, 13.4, 13.9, 13.7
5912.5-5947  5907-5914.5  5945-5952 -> -1.0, 13.2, 13.9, 13.6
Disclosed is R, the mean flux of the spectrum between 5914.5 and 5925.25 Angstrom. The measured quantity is 13.8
